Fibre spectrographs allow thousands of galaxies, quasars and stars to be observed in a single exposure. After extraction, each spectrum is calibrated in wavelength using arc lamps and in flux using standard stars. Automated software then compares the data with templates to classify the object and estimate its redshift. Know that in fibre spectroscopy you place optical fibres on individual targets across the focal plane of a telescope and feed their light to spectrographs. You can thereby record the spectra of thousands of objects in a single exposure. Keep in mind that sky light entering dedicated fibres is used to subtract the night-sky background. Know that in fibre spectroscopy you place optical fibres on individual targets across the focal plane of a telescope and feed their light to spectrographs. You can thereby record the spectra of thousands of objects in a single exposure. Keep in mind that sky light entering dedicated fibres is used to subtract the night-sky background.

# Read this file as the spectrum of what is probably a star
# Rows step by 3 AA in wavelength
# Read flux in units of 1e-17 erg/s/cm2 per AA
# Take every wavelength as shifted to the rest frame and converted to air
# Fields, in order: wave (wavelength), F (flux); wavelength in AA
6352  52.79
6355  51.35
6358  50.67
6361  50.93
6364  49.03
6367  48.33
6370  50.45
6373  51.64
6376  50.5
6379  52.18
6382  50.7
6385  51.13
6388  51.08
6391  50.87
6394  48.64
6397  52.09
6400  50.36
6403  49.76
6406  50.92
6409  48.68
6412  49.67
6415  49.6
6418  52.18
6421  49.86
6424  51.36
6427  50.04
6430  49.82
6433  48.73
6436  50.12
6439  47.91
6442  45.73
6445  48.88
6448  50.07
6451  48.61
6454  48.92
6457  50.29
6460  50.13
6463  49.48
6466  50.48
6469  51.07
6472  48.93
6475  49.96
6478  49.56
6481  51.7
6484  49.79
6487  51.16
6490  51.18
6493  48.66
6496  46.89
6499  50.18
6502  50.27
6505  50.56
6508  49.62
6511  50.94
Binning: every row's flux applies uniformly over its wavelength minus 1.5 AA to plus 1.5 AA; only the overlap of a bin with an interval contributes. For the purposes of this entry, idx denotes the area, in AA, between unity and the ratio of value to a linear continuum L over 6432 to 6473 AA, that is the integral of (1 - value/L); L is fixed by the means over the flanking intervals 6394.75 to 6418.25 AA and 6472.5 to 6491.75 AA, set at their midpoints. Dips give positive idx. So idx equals 0.9 AA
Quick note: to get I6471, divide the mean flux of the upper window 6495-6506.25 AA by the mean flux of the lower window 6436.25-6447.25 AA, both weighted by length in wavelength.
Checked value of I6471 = 1.03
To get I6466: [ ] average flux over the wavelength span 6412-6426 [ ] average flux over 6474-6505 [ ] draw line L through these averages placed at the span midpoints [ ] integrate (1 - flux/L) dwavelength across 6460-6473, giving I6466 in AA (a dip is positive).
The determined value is 0.0 AA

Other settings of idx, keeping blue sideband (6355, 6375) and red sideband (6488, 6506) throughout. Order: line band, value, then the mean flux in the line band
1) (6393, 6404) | 0.0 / 50.3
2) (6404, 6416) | 0.1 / 49.7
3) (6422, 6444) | 0.4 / 49.1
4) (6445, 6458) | 0.1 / 49.4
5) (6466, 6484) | -0.2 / 50.2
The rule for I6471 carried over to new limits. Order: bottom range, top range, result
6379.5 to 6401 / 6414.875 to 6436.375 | 0.99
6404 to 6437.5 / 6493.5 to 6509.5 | 0.99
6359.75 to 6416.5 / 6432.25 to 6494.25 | 0.99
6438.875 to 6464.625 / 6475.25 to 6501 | 1.02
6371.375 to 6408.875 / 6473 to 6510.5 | 0.98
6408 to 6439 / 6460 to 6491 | 1.01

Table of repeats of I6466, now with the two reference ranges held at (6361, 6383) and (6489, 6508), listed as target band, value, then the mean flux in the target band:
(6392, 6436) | 0.0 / 50.1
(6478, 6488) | -0.2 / 50.7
